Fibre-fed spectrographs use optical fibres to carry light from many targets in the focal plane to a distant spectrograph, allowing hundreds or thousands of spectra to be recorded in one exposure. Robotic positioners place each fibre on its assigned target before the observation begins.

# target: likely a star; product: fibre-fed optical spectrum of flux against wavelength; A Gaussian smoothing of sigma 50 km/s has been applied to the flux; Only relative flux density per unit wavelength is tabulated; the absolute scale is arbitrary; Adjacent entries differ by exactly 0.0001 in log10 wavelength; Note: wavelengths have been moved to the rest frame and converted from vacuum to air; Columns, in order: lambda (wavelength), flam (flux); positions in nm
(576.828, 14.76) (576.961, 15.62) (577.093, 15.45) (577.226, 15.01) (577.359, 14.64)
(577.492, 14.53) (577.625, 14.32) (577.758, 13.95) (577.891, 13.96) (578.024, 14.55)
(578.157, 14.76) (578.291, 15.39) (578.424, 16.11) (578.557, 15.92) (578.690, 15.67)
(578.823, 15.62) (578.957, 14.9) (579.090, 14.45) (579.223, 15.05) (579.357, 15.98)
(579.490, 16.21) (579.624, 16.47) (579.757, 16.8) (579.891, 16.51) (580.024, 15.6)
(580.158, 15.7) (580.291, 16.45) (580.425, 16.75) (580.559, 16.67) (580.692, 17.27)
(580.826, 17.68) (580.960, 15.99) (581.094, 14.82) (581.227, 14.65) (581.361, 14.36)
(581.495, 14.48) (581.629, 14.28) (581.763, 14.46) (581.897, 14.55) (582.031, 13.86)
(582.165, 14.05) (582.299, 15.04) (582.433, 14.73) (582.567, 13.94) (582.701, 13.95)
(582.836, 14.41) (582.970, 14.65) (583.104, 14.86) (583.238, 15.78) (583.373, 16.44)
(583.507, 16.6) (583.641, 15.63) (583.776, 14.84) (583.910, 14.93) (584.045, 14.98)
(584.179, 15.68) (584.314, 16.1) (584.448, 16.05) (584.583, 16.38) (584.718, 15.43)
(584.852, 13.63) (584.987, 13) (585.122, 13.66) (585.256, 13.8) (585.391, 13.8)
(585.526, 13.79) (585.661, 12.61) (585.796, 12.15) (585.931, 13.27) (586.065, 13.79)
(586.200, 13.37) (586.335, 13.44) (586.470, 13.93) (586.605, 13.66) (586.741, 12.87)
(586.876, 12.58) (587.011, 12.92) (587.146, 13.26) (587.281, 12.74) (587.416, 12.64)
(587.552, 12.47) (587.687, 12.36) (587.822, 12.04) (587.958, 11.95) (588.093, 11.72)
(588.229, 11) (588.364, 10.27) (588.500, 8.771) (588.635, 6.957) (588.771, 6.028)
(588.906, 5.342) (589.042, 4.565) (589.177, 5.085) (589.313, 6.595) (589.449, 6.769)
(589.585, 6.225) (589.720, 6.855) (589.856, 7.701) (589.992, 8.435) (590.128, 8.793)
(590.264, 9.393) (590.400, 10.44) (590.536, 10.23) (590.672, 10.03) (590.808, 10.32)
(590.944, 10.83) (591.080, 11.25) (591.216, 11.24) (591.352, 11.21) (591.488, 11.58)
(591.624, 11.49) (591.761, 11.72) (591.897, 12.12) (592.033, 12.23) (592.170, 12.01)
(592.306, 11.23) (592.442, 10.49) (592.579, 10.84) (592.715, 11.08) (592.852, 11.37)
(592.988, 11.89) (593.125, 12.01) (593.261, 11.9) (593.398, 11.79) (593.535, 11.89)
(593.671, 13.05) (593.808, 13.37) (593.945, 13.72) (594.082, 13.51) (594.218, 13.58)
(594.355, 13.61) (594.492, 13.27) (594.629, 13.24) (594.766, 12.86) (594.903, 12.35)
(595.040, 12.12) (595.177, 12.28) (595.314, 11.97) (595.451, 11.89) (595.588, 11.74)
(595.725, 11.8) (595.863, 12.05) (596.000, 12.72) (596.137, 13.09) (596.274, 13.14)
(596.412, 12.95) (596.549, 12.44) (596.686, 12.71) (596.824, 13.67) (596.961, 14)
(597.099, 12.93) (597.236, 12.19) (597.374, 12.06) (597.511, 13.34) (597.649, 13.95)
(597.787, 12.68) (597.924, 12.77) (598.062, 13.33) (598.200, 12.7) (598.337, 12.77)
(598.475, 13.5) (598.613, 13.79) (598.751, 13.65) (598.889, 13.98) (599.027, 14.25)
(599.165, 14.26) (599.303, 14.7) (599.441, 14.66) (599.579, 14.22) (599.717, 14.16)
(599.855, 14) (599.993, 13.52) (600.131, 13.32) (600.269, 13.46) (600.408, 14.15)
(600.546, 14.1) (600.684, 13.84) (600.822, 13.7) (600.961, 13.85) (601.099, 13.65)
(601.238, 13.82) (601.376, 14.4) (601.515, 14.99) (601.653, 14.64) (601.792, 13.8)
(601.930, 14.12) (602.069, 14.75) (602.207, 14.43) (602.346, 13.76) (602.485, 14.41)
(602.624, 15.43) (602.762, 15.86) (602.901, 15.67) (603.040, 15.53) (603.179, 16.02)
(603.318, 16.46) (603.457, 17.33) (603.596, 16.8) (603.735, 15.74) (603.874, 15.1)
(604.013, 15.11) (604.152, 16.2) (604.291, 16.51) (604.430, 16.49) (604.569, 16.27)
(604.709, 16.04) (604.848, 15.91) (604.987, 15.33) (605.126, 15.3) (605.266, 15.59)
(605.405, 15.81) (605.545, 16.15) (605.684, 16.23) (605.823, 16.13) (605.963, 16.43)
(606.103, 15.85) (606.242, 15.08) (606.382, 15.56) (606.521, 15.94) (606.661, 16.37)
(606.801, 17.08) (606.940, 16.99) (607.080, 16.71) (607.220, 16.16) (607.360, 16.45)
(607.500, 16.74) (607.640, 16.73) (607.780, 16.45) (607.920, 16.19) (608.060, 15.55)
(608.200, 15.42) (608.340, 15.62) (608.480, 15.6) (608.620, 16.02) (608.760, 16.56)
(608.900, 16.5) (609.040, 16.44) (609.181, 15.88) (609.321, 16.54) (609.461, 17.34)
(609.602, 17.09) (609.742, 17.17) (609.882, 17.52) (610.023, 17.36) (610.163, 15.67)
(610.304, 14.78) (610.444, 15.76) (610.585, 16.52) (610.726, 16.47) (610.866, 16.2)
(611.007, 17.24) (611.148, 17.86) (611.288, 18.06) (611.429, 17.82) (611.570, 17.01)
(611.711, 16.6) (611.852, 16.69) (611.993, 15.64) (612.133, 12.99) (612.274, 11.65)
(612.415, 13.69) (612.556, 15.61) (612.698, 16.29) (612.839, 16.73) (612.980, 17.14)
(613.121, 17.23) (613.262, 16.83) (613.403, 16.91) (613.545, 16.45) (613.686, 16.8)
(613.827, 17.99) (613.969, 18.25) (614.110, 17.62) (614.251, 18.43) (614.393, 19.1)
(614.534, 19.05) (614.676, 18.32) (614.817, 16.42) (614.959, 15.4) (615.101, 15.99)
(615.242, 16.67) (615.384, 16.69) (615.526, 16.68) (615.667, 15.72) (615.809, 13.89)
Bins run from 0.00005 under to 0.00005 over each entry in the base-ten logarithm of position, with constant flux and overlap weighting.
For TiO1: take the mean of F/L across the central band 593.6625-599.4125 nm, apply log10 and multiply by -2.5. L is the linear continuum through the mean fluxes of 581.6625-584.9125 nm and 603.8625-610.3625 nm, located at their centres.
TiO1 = 0.198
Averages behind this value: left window 15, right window 16.2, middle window 13.1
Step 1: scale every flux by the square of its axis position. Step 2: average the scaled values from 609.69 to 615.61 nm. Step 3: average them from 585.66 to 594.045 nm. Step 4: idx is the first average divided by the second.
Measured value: 1.65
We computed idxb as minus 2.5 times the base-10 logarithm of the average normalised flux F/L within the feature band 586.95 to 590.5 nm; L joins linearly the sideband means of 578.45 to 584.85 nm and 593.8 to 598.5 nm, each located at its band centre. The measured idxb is 0.46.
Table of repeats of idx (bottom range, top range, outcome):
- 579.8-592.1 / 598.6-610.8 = 1.30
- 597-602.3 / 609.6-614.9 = 1.27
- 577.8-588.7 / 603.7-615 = 1.25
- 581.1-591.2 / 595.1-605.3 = 1.21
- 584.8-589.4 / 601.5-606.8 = 1.45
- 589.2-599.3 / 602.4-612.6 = 1.42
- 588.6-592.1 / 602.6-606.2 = 1.86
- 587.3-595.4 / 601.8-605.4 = 1.51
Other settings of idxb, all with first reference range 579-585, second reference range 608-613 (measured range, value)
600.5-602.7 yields 0.12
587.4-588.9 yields 0.45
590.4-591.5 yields 0.40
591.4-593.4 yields 0.33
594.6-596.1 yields 0.27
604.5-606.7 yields 0.01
